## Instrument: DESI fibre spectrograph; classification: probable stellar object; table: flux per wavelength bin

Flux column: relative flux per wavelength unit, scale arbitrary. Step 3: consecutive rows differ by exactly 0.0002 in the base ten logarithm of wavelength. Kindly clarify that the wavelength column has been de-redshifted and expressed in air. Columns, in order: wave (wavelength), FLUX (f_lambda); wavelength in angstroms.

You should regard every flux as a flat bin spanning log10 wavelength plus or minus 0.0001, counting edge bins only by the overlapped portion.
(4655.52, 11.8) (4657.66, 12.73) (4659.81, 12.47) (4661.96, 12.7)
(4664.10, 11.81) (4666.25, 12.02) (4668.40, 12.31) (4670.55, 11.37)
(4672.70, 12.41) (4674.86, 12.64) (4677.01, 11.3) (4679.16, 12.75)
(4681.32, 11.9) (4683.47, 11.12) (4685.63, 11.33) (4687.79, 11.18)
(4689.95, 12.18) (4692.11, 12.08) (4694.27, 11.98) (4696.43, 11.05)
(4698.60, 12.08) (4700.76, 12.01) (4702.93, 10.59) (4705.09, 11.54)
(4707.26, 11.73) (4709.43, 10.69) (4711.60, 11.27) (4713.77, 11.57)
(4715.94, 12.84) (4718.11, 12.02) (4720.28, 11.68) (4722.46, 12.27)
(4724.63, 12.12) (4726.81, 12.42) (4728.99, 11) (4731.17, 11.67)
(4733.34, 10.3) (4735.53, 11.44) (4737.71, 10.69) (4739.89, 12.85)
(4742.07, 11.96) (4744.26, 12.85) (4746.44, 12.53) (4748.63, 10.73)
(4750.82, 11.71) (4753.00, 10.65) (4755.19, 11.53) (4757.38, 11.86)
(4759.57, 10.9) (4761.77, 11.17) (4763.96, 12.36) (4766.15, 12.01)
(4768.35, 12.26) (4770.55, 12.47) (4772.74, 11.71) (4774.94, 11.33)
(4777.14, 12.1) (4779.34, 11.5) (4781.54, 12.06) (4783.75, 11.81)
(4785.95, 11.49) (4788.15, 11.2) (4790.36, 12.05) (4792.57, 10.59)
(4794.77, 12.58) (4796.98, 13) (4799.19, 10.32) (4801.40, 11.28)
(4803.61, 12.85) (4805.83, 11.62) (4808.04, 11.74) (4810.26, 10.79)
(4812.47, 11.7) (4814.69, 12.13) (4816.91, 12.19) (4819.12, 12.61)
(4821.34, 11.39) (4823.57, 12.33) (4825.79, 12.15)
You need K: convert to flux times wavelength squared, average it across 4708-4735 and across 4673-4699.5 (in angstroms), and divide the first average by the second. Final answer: 1.00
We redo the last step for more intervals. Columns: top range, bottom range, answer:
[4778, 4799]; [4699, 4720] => 1.05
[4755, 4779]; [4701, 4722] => 1.04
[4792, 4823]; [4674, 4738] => 1.06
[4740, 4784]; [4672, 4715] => 1.04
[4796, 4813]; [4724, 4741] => 1.04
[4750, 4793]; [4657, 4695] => 1.01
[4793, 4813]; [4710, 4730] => 1.02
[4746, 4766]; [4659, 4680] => 0.98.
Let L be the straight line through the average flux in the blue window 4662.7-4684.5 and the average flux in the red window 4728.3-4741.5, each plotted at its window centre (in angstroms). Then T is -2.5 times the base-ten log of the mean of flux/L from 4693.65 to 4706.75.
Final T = 0.017 mag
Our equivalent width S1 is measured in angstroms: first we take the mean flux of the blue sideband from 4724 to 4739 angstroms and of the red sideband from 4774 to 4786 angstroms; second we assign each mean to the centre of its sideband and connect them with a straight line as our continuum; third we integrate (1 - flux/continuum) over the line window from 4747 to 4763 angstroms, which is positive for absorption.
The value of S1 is 0.4 angstroms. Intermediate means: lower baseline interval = 11.4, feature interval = 11.3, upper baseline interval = 11.7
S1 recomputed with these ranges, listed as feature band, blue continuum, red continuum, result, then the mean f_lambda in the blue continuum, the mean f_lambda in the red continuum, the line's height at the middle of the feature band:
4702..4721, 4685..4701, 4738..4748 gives 0.6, 11.7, 12.3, 11.9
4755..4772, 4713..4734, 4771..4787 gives -0.1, 11.8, 11.7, 11.8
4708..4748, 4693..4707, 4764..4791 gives -0.4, 11.6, 11.8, 11.7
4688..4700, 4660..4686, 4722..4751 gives 0.1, 12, 11.7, 11.9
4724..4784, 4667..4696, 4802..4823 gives 0.9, 11.9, 11.9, 11.9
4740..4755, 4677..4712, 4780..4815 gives -0.2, 11.6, 11.7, 11.6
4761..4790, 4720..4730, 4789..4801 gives -0.2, 11.9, 11.7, 11.7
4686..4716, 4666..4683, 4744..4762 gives 0.7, 12.1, 11.5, 11.9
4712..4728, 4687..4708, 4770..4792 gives -0.6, 11.6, 11.7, 11.7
